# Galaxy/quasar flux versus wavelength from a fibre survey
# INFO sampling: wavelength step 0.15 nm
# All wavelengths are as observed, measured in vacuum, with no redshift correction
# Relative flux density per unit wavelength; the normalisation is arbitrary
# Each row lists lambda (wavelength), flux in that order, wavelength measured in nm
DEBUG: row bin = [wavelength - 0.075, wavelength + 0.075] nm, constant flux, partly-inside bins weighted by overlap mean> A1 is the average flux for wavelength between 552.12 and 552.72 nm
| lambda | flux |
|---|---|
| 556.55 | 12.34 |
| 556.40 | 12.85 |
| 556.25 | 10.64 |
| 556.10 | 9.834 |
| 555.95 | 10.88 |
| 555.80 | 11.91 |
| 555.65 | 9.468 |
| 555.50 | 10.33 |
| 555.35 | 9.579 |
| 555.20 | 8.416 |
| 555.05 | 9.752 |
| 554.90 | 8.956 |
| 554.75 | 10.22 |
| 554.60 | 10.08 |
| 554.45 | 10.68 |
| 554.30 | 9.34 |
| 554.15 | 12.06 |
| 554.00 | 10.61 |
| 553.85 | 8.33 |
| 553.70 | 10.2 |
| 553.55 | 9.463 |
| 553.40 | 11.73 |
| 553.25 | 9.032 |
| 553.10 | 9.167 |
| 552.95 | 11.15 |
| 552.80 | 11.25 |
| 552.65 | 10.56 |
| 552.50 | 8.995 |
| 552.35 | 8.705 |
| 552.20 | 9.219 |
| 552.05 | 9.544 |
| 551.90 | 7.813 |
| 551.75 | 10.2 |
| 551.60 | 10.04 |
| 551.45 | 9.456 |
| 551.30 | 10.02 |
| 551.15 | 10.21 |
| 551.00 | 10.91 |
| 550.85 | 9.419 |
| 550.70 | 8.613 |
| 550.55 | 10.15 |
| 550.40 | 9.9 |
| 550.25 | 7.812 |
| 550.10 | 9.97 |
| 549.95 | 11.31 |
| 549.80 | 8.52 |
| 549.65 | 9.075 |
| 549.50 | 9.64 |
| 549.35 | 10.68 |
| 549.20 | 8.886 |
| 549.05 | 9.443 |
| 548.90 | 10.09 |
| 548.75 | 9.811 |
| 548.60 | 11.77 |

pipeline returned 9.36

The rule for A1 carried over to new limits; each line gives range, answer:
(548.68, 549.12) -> 9.78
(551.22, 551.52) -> 9.75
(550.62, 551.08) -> 9.66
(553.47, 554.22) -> 10.1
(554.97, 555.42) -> 9.24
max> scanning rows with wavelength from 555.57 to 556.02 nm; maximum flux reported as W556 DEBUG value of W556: 11.91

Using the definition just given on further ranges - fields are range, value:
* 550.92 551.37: 10.91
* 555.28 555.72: 10.33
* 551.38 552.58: 10.2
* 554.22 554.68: 10.68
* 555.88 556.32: 10.88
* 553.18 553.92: 11.73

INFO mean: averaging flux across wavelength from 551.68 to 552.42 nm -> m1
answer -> 9.09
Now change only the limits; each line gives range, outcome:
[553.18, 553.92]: 9.77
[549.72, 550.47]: 9.5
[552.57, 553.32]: 10.2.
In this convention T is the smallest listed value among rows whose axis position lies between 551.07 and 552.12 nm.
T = 7.813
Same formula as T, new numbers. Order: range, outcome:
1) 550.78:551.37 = 9.419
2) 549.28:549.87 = 8.52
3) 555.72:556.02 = 10.88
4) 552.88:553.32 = 9.032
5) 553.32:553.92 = 8.33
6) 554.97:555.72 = 8.416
